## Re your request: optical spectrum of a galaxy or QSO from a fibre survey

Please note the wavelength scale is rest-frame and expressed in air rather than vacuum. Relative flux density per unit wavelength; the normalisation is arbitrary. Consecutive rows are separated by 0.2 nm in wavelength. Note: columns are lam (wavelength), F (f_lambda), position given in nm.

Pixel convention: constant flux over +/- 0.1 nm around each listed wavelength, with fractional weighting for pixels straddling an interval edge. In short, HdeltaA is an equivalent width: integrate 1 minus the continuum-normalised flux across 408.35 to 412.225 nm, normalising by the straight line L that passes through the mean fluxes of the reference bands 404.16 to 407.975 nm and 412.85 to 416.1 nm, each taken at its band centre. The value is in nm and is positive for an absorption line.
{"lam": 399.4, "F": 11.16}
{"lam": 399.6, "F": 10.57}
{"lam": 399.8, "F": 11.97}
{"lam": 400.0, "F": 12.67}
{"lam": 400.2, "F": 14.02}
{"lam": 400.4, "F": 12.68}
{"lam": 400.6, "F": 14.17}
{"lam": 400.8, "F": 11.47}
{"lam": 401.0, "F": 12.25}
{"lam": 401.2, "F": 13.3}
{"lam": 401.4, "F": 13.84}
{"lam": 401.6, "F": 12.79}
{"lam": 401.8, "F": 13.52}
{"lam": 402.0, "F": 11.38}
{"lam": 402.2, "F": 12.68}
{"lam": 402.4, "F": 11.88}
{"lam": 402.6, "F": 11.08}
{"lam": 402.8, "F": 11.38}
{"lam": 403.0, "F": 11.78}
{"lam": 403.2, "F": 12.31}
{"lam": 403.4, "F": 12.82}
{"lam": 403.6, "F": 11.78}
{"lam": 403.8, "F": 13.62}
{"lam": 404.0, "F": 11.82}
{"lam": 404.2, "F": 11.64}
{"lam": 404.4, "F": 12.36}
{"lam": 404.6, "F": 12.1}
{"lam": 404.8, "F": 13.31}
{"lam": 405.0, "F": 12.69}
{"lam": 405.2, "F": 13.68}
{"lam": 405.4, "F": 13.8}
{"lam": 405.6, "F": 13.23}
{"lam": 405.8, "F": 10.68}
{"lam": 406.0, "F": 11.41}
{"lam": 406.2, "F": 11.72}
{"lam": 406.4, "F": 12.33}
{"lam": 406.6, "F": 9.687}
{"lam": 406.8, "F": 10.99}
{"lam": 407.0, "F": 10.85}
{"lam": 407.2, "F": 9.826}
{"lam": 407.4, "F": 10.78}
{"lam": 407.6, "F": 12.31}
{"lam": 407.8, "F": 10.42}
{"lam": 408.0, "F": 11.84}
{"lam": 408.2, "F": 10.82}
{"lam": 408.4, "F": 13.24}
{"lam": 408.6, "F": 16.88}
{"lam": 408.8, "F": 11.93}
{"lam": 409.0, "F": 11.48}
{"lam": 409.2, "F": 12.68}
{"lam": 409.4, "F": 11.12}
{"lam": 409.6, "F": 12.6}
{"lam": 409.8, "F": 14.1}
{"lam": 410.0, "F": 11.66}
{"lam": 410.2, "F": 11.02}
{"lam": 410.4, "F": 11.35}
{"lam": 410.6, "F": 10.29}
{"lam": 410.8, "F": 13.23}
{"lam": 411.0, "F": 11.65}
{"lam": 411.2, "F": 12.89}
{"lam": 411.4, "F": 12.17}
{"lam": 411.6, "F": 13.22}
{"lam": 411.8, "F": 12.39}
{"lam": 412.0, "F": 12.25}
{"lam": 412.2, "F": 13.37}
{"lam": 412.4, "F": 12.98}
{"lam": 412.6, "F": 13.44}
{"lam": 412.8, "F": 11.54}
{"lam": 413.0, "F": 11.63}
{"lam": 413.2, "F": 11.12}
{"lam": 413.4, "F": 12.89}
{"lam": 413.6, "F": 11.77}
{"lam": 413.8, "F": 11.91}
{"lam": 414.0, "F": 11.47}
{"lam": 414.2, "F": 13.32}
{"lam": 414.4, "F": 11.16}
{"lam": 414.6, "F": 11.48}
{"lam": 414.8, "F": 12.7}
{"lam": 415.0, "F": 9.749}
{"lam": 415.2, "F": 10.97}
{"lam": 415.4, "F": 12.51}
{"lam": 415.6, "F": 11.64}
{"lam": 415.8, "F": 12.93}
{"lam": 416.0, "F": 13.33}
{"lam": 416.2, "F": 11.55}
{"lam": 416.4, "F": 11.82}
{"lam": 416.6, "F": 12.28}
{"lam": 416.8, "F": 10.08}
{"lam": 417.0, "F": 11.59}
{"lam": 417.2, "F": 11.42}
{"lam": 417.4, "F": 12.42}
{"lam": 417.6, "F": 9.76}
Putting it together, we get -0.198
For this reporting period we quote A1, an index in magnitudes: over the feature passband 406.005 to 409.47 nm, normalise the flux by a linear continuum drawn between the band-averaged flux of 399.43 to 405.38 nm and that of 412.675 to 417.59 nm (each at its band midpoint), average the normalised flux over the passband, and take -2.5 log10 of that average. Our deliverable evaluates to 0.04 mag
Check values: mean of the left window 12.5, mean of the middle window 11.7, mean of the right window 11.8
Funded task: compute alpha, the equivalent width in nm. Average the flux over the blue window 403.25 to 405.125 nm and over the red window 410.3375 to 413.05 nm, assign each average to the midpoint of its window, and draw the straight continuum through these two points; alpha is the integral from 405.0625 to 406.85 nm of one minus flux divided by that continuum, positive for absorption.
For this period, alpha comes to 0.065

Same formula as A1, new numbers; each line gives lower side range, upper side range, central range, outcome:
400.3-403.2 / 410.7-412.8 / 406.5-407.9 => 0.176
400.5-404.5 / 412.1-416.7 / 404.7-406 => -0.040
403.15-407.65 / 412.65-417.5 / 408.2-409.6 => -0.070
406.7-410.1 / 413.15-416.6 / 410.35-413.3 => -0.027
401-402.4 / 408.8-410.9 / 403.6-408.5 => 0.042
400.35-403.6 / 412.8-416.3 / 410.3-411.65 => -0.003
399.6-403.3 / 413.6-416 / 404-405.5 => -0.037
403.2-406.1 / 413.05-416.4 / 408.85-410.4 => 0.014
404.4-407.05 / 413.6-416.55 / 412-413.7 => -0.036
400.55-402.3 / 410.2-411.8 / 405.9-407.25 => 0.128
